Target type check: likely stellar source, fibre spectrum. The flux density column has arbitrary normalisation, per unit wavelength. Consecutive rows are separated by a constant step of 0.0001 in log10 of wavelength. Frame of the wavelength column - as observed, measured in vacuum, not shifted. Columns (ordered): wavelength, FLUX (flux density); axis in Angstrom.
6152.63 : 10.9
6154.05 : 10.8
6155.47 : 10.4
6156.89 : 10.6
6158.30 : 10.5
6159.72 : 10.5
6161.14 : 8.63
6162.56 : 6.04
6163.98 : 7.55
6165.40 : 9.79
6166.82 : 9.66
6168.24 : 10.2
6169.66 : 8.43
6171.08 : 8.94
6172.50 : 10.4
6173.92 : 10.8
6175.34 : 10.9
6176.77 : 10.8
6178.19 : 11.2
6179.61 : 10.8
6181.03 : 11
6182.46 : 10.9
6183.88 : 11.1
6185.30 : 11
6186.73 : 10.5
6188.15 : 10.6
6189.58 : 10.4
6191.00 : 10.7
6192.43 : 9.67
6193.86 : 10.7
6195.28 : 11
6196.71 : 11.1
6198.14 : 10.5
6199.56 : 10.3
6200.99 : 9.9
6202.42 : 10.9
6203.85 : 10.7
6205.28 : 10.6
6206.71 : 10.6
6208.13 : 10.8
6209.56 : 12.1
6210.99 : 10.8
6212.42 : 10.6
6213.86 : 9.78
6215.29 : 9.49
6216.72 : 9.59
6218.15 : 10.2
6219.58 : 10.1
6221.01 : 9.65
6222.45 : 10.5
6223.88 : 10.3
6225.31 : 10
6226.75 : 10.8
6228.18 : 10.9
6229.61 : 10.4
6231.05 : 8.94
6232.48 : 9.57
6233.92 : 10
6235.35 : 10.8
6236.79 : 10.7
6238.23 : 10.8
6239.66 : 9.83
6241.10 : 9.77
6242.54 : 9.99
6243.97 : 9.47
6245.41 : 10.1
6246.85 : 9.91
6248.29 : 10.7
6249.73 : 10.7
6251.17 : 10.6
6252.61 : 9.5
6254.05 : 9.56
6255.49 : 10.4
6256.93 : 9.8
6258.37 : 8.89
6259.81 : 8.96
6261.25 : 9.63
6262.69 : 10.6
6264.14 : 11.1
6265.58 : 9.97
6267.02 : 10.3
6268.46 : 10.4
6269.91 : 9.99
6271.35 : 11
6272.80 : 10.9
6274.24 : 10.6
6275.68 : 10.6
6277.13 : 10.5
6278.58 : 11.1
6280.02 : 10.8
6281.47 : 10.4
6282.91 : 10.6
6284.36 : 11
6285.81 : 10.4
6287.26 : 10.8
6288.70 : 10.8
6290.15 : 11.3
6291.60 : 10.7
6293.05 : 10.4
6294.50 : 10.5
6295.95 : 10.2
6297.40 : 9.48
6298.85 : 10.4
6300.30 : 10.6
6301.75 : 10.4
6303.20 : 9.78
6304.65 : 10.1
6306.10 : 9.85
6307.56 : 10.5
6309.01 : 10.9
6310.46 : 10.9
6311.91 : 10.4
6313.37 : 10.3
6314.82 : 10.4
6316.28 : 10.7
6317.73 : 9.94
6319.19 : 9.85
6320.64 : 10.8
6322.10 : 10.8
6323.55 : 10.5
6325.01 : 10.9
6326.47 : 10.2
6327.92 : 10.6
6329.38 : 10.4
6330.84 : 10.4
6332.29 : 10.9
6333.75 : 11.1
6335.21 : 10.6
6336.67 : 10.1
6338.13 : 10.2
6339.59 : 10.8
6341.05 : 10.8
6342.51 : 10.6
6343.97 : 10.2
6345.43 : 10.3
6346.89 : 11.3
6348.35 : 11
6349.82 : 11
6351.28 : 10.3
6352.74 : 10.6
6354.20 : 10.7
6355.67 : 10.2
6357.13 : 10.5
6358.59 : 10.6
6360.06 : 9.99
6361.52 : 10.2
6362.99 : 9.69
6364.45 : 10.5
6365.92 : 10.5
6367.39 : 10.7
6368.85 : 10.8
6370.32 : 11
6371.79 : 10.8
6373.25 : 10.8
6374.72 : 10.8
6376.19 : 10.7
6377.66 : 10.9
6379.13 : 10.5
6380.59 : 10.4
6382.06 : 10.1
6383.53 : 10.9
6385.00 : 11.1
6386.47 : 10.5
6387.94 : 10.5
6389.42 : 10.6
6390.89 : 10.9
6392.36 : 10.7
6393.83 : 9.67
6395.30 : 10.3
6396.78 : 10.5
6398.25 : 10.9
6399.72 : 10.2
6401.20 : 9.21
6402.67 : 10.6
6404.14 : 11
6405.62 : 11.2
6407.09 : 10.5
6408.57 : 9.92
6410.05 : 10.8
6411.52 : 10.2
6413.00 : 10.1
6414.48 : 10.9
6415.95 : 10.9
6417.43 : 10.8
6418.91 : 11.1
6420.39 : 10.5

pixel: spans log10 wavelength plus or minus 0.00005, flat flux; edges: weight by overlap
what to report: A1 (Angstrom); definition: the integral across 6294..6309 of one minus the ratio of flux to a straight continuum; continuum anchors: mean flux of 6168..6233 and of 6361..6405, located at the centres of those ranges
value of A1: 0.39 Angstrom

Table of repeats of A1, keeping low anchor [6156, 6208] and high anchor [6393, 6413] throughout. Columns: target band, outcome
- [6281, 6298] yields -0.43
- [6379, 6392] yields -0.32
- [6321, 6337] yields -0.44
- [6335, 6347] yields -0.20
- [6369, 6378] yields -0.41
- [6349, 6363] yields -0.10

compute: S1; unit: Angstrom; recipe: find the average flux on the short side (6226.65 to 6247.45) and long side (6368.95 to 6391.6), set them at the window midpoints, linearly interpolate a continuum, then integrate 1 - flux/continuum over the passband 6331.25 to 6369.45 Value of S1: 0.1 Angstrom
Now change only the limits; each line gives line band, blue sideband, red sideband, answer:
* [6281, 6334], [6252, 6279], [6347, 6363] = -0.8 Angstrom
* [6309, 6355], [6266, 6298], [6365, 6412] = 0.0 Angstrom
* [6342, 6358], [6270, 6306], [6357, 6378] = -0.1 Angstrom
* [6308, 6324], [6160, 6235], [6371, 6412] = -0.1 Angstrom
